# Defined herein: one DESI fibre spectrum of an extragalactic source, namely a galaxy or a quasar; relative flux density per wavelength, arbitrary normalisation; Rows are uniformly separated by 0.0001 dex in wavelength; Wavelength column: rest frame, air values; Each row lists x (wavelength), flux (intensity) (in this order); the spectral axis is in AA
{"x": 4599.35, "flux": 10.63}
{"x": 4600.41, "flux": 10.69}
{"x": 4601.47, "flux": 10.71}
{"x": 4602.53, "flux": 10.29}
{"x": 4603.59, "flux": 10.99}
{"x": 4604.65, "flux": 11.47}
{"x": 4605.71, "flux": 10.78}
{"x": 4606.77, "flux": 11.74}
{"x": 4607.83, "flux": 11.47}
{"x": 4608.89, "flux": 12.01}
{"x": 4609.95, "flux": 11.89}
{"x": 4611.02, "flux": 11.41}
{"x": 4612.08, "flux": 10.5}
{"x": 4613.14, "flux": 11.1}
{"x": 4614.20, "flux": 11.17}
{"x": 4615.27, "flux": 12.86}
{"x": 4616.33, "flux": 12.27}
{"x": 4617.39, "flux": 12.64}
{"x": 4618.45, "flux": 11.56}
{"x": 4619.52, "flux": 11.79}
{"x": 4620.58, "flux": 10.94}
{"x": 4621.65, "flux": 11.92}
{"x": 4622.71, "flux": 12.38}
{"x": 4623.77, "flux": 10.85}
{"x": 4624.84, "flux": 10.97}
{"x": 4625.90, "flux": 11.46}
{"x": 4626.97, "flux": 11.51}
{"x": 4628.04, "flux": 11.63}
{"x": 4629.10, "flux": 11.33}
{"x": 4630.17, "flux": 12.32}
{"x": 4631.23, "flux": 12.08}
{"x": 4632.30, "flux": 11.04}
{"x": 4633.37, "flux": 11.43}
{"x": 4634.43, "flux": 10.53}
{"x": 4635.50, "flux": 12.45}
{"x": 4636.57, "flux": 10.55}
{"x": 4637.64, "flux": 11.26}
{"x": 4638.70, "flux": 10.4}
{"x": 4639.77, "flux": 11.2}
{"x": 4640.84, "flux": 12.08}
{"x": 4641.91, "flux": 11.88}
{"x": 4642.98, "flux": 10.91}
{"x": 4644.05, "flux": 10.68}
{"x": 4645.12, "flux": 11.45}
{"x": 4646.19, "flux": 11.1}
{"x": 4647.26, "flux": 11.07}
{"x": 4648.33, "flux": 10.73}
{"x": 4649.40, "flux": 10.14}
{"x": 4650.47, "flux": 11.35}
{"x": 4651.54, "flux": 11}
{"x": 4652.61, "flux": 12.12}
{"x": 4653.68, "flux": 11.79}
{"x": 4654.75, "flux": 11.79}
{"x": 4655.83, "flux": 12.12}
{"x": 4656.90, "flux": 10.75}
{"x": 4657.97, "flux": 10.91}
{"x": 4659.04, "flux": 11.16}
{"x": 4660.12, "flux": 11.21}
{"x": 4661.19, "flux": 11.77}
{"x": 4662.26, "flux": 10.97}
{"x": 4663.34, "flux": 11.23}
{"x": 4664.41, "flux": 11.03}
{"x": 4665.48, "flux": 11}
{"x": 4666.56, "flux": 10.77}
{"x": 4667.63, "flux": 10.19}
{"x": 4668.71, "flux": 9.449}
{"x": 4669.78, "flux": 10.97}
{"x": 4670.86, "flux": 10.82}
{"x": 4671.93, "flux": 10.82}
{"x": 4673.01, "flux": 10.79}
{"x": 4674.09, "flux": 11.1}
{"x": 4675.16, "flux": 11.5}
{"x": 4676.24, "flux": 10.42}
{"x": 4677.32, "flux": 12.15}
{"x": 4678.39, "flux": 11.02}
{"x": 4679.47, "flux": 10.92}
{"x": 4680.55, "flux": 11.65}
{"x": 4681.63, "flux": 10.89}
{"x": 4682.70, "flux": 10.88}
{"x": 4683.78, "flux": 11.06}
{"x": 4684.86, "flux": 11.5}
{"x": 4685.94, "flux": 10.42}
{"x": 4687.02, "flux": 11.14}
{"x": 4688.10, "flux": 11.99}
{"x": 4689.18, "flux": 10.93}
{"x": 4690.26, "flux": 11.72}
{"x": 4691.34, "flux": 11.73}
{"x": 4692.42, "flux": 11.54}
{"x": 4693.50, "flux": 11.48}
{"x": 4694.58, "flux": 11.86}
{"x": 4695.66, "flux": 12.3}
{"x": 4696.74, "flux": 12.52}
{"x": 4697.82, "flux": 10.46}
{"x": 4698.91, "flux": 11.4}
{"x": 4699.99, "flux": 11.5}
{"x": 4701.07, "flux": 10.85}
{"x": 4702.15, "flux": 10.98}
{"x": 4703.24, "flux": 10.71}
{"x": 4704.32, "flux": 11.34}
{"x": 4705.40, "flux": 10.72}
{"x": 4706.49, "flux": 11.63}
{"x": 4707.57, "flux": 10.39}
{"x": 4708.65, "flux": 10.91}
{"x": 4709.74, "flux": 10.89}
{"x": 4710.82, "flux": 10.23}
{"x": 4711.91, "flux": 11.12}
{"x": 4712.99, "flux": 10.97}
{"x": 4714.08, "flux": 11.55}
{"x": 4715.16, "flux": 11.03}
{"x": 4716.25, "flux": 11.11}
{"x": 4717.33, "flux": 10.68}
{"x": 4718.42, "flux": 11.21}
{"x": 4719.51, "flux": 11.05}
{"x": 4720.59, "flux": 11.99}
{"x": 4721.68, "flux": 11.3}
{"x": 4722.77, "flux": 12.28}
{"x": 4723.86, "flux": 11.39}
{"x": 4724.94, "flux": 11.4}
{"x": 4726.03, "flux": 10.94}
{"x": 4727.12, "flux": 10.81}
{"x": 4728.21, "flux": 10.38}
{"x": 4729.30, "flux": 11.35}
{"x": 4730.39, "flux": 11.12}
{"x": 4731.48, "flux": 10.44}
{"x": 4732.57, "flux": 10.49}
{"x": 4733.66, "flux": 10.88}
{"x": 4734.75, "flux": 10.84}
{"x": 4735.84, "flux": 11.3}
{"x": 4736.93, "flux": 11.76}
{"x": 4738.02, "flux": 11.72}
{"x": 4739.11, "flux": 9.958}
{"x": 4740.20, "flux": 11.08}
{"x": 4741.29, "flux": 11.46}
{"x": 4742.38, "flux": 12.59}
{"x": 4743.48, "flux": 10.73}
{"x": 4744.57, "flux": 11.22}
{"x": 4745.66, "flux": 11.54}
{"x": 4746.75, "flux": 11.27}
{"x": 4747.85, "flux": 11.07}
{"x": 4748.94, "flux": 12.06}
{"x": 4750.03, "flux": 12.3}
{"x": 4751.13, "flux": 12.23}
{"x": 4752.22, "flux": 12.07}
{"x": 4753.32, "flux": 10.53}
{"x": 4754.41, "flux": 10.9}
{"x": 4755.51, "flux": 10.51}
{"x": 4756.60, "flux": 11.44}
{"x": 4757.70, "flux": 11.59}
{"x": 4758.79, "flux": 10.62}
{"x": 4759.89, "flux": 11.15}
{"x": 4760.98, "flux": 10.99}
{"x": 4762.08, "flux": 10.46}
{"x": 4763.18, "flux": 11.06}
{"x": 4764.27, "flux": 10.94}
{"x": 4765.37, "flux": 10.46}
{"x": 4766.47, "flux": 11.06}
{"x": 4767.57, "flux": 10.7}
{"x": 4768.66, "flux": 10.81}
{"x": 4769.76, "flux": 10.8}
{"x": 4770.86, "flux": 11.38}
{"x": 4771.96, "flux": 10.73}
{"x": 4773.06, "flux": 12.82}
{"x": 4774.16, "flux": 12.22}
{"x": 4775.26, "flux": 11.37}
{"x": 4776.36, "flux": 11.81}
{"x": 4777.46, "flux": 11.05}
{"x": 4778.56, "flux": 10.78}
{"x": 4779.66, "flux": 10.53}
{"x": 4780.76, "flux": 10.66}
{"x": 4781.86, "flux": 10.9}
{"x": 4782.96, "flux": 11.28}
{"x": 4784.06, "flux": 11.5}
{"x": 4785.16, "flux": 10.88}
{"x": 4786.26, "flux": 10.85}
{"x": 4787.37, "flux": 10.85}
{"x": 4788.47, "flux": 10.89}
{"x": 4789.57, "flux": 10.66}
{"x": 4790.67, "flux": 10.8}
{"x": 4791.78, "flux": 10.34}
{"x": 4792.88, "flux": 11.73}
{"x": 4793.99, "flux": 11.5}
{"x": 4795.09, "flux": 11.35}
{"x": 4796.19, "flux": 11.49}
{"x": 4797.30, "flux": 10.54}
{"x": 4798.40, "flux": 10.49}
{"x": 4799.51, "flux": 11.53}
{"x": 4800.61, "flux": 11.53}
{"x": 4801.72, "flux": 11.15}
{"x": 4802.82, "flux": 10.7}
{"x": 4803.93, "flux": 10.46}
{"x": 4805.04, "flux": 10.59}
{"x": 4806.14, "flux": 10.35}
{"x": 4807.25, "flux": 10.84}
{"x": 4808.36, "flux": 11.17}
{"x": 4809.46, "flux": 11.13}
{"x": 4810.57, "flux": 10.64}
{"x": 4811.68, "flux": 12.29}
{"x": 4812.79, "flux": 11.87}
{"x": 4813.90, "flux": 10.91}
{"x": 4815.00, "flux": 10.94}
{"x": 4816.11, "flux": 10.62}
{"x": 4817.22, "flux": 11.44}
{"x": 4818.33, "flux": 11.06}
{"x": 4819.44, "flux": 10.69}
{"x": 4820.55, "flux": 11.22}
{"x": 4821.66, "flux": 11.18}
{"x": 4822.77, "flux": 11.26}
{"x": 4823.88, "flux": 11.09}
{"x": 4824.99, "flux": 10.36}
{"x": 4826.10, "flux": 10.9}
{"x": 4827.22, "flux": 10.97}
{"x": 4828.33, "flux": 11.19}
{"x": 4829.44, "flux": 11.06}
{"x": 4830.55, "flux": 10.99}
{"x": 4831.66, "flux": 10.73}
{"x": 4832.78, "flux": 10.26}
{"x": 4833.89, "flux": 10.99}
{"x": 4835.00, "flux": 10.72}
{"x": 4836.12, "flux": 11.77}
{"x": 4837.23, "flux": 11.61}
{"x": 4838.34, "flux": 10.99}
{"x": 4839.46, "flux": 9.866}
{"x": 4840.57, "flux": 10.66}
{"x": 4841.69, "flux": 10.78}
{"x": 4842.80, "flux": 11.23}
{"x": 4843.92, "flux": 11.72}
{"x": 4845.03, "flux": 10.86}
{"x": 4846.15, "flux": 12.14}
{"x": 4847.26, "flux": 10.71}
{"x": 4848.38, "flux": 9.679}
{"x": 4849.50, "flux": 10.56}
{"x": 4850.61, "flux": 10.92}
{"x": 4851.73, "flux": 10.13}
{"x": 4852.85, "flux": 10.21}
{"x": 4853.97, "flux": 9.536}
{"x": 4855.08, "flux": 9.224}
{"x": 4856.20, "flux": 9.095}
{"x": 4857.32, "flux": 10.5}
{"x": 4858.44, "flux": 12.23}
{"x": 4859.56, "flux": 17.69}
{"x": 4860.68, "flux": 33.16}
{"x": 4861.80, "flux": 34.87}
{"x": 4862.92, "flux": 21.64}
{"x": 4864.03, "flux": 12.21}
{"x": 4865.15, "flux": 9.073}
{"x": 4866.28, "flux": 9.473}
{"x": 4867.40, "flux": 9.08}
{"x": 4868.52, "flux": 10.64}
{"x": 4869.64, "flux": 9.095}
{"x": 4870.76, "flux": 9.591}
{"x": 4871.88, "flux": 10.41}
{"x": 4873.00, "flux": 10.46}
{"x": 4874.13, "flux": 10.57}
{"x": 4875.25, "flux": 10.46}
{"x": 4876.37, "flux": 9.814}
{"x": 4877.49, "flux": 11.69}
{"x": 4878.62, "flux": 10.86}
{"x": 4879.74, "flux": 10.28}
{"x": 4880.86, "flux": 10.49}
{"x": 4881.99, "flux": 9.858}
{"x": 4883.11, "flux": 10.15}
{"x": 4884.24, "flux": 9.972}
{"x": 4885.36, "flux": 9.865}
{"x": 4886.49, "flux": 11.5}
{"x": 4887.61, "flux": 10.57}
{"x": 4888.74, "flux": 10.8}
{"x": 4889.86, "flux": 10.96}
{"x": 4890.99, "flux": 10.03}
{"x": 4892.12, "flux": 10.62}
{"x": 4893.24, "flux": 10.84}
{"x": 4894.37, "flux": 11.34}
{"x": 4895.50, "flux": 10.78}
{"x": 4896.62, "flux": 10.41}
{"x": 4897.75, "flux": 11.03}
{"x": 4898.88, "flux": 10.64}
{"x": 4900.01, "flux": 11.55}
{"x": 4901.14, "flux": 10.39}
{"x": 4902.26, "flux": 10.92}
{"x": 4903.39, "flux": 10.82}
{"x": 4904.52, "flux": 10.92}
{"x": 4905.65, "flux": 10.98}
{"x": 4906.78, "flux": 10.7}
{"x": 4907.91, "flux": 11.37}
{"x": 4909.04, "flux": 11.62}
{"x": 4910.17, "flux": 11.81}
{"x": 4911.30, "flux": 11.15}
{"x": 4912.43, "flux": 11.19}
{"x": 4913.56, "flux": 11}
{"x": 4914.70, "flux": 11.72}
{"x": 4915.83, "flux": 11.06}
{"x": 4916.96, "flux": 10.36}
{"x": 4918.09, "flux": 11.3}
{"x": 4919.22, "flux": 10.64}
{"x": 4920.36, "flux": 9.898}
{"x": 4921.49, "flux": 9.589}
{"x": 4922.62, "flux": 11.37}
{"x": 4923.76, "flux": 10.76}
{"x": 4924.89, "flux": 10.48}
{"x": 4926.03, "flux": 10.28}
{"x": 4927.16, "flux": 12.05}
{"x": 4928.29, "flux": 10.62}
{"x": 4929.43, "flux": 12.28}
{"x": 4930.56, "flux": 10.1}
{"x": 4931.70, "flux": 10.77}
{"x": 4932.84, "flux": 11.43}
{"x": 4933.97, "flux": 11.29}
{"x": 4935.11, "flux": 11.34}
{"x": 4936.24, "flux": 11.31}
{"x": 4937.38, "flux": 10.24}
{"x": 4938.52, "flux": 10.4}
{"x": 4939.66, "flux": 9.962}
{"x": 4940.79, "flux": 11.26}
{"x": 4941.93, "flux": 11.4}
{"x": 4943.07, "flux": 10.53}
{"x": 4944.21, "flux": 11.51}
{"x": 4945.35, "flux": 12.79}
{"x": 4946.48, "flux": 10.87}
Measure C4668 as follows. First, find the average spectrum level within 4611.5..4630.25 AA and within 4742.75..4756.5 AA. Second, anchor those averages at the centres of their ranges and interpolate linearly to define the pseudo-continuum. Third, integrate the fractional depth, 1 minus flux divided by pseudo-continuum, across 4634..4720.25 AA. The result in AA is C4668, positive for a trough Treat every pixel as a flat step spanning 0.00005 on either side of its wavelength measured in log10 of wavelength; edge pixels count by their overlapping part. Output 2.7 AA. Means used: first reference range 11.6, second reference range 11.4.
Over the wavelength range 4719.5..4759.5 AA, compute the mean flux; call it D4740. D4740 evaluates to 11.3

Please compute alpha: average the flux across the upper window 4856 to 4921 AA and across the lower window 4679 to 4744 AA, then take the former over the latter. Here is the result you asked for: 1.05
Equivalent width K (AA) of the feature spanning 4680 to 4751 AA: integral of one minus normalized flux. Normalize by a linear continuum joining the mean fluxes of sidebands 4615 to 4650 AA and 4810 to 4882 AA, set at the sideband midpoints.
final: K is 1.8 AA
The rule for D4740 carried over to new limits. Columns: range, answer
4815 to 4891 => 11.6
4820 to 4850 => 10.9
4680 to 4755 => 11.2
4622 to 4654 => 11.3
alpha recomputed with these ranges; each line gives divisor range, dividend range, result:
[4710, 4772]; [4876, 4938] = 0.97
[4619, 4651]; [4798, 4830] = 0.97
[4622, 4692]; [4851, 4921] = 1.04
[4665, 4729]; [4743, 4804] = 1.00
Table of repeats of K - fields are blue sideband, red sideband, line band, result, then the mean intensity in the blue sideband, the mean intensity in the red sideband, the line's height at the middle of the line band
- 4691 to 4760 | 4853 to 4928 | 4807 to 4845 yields 1.4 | 11.2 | 11.6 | 11.4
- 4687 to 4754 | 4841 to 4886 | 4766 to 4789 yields 0.8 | 11.3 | 12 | 11.6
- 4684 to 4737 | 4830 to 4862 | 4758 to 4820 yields 4.1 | 11.2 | 12.3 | 11.8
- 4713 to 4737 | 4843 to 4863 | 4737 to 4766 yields 1.2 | 11.1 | 13.9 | 11.7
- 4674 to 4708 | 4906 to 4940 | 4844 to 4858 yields 0.9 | 11.3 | 10.9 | 11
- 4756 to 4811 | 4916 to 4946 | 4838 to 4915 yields -4.2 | 11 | 10.9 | 11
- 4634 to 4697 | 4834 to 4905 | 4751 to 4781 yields 0.7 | 11.2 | 11.6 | 11.4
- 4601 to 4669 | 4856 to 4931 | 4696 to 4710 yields 0.3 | 11.3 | 11.6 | 11.4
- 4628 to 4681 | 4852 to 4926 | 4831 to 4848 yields 0.7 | 11.2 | 11.6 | 11.5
